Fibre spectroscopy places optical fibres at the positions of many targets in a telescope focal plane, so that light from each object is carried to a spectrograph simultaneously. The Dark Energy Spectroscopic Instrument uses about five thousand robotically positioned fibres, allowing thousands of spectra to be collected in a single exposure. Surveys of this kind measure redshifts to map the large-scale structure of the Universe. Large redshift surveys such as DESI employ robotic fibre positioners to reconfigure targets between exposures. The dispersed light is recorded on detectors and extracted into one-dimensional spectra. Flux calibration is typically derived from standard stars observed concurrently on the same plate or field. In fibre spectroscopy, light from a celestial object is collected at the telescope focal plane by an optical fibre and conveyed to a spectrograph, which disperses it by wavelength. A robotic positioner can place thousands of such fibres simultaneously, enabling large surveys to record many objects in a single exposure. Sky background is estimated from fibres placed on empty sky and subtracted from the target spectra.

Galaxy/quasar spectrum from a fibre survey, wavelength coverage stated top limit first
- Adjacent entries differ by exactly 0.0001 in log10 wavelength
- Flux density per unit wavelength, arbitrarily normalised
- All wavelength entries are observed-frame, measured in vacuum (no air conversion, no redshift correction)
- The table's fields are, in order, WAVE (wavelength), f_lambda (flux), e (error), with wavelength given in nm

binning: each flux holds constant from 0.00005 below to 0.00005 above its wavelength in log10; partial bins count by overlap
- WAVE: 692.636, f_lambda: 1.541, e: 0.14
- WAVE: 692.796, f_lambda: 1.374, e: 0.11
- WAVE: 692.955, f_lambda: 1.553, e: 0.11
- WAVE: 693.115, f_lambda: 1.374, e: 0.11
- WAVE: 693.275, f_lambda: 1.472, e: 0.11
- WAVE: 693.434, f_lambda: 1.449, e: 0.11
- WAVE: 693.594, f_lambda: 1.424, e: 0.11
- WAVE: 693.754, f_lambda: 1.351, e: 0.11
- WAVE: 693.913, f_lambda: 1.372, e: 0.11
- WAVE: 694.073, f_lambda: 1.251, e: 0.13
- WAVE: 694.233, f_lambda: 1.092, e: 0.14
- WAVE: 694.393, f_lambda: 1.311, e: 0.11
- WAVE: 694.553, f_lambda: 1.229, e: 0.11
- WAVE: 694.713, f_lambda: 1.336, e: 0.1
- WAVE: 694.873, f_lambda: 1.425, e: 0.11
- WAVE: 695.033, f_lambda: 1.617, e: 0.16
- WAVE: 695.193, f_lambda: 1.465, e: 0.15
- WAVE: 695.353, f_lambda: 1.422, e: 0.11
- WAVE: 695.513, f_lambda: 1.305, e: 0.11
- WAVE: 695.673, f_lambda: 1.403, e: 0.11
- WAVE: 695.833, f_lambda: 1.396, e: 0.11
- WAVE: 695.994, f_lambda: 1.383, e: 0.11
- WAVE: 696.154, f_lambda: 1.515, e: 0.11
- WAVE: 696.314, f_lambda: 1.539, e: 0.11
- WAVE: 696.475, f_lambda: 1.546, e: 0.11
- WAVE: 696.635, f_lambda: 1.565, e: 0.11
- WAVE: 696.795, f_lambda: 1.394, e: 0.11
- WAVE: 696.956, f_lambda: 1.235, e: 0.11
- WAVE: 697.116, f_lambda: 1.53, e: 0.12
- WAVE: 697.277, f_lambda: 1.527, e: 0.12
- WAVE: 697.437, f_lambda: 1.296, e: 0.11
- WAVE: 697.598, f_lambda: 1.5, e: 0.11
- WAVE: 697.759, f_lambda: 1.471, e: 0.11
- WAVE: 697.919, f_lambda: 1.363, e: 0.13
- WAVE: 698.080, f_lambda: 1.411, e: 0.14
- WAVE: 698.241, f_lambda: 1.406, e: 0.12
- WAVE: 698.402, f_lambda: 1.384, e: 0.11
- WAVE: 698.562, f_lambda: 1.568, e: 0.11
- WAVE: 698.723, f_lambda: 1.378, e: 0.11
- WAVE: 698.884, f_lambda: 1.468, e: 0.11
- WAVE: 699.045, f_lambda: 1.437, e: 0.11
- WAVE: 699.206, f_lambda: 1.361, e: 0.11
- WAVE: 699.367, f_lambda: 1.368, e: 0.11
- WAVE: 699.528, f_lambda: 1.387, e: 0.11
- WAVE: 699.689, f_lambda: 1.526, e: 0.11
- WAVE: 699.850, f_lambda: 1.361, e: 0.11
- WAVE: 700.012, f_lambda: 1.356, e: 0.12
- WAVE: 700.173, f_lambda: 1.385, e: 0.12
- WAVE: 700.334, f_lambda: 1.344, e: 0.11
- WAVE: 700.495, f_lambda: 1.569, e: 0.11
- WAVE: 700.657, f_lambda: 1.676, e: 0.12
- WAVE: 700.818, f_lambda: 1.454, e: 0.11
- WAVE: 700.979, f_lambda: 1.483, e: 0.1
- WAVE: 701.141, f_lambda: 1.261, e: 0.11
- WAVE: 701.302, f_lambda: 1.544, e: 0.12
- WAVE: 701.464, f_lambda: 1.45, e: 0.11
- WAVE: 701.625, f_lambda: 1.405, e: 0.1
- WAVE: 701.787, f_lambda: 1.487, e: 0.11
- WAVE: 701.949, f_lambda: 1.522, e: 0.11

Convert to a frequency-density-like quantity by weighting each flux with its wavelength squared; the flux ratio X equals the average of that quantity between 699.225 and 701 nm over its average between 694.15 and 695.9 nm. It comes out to 1.1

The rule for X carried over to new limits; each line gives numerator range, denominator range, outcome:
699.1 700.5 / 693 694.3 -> 1.05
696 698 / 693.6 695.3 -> 1.09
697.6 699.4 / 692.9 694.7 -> 1.07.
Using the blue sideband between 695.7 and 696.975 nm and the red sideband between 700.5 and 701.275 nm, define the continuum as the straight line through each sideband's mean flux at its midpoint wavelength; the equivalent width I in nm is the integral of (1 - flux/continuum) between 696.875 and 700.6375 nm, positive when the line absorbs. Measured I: 0.120 nm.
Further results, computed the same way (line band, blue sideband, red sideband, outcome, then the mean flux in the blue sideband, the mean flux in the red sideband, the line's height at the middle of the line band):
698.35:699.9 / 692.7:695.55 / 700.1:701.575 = 0.02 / 1.38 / 1.46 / 1.44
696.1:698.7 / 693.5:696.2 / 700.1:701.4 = -0.08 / 1.37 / 1.46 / 1.41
